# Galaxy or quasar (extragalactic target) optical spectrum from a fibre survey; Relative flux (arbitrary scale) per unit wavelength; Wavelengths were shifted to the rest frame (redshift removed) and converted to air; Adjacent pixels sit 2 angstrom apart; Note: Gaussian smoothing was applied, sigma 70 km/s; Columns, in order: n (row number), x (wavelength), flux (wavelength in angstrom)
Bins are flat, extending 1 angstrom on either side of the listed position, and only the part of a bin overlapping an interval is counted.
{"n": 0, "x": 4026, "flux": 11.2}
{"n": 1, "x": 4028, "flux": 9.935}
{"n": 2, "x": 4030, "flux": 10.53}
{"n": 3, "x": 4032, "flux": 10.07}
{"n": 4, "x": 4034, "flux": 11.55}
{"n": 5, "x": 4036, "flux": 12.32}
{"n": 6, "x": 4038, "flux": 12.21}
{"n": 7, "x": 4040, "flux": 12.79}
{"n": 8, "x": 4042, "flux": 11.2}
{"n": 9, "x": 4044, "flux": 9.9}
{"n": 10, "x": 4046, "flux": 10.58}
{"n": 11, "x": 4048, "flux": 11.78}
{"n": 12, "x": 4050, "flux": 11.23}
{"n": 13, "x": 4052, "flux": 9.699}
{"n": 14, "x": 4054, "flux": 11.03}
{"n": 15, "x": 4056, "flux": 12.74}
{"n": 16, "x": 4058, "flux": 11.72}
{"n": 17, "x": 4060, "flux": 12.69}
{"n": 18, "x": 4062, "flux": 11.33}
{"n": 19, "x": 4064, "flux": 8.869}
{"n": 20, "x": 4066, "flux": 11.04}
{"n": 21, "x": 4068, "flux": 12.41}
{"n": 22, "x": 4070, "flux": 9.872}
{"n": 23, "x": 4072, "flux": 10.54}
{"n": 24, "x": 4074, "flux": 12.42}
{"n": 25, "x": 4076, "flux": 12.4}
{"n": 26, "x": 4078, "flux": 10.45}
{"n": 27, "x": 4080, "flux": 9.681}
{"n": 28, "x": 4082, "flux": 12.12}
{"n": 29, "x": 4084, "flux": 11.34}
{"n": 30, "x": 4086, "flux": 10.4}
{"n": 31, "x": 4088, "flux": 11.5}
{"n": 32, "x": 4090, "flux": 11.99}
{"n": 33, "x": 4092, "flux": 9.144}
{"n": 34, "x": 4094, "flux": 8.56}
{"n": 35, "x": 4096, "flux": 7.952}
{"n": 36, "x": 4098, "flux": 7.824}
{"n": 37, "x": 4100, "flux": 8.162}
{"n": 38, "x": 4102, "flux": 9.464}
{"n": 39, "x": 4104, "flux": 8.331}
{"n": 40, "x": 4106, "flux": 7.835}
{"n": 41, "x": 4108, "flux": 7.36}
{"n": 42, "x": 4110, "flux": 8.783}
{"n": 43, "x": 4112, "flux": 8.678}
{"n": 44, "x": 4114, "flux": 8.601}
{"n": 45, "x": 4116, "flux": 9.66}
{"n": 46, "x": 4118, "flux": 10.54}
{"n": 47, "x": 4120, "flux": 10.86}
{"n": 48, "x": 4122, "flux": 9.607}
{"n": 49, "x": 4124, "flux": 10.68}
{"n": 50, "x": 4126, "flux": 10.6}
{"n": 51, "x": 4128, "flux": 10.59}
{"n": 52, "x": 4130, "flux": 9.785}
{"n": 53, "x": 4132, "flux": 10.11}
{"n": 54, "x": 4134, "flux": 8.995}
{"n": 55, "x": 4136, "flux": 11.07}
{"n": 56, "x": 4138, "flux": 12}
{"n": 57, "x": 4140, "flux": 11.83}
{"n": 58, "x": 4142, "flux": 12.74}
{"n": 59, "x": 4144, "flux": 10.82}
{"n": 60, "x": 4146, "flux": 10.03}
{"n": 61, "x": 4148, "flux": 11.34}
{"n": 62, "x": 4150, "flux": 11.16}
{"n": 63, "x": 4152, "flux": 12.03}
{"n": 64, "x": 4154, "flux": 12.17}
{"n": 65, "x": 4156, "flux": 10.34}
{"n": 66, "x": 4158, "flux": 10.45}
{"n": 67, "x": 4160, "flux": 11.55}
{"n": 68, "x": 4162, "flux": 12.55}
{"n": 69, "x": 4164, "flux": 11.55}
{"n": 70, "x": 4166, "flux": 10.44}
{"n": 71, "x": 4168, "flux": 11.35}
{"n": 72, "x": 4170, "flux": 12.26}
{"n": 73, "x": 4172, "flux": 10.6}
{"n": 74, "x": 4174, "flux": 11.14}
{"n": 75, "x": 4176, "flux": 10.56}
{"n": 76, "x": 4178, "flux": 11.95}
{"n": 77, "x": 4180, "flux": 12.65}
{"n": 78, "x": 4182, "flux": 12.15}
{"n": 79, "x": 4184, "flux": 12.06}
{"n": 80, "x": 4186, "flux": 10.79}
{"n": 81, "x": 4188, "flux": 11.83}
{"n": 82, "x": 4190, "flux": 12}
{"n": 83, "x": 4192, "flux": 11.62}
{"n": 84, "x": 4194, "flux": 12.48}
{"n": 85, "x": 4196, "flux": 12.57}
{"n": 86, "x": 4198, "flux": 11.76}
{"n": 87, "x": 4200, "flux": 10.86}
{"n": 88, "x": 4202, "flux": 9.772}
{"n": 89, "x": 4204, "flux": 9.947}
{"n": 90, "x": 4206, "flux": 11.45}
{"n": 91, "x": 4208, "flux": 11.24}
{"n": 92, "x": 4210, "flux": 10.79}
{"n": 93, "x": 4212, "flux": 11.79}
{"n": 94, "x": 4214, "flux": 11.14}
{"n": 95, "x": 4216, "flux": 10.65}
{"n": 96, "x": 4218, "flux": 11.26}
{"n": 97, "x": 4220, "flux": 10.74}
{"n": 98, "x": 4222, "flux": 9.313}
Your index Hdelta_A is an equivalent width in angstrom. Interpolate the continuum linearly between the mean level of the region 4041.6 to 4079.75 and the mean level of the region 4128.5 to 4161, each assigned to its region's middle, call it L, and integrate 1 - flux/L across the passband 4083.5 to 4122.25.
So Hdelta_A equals 6.21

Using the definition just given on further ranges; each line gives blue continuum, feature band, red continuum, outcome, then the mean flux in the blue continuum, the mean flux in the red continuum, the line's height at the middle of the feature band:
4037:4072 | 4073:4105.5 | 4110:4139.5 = 1.9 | 11.2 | 10.1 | 10.7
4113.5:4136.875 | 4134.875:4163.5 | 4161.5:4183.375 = -1.5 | 10.1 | 11.5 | 10.8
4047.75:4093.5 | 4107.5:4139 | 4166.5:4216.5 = 3.7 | 11.1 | 11.4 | 11.2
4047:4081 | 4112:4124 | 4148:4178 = 1.5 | 11.2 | 11.3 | 11.3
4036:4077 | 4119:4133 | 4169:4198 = 1.5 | 11.3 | 11.8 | 11.6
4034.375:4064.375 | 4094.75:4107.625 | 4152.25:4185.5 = 3.6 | 11.4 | 11.5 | 11.4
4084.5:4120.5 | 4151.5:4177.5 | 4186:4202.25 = -1.1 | 9.21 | 11.6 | 10.9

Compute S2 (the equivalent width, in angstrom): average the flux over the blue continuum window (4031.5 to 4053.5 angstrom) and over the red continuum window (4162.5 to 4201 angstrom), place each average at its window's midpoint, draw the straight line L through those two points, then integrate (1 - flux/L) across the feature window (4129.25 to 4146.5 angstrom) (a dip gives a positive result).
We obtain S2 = 1.0 angstrom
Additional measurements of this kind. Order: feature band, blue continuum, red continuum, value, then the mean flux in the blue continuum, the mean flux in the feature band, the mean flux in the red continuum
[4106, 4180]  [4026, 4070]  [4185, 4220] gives 3.73 angstrom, 11.2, 10.7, 11.3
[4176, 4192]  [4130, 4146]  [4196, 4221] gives -1.21 angstrom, 10.9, 11.8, 11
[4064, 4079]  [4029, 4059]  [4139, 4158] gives 0.21 angstrom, 11.3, 11.1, 11.3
